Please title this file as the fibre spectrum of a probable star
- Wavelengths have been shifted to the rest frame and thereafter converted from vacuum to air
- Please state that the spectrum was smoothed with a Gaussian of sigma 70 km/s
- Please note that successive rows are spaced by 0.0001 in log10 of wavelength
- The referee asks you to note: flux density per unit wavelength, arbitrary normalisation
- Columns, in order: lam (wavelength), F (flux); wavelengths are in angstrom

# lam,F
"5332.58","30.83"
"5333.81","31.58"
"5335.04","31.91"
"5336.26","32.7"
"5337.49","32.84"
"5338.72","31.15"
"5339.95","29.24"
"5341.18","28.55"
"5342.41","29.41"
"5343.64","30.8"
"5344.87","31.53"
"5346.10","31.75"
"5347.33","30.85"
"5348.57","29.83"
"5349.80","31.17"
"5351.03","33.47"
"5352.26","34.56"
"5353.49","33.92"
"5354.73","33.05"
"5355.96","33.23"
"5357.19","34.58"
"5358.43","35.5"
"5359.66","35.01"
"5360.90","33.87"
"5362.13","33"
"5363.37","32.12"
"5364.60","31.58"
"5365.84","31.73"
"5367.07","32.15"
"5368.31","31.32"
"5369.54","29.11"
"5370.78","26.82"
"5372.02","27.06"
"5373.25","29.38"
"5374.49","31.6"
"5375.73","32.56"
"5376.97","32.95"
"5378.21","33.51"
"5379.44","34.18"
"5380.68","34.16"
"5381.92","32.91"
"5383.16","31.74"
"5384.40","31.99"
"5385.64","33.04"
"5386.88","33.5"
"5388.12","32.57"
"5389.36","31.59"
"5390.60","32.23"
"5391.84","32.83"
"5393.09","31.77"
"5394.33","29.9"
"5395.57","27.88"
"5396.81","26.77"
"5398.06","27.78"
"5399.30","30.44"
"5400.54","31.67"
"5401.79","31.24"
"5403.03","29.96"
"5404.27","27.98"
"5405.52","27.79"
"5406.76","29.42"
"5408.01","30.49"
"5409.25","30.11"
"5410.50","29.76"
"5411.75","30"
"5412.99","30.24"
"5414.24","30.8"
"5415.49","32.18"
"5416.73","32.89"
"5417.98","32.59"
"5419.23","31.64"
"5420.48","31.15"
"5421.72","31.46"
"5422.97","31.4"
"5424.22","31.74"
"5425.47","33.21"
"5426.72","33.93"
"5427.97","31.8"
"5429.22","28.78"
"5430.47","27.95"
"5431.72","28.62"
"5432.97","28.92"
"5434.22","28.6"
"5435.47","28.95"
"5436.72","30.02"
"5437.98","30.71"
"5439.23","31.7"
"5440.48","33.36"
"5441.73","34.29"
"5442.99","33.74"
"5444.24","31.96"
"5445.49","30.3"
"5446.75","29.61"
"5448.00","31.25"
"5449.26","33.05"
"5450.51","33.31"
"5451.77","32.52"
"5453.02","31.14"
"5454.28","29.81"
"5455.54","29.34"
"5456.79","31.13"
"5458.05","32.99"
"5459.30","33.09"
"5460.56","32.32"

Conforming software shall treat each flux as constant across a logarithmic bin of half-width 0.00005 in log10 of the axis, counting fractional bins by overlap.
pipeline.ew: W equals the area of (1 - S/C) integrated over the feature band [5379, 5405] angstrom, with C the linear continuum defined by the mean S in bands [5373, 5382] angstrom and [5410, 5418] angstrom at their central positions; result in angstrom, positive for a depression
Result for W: 0.74 angstrom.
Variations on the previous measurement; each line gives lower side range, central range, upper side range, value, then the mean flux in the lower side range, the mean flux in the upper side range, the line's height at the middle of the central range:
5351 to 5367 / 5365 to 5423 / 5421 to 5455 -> 2.63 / 33.5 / 31.2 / 32.5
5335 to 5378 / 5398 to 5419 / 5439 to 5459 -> 0.93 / 31.7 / 31.9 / 31.8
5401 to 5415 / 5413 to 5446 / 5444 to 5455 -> -0.66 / 29.8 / 31.4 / 30.6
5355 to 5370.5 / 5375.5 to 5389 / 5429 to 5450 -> -0.35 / 32.6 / 30.8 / 32.2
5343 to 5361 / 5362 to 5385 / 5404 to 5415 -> 0.07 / 32.8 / 29.7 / 31.7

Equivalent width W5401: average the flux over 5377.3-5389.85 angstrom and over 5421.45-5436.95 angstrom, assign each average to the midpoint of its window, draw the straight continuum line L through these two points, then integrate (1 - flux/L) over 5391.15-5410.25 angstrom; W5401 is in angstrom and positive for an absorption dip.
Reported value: 1.3 angstrom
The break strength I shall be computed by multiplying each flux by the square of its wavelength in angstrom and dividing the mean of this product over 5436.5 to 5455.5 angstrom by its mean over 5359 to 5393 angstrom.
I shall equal 1.02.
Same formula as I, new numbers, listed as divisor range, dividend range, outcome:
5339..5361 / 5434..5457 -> 1.01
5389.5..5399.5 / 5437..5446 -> 1.09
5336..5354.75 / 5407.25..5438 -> 1.00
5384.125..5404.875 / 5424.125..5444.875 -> 1.03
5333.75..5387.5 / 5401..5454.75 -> 0.99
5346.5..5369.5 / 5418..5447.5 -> 0.98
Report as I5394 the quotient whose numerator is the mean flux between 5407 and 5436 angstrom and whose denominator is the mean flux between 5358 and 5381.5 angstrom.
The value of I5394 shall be 1.0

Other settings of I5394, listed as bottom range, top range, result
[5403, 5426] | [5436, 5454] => 1.03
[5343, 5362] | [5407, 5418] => 0.94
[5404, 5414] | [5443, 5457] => 1.06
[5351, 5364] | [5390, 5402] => 0.89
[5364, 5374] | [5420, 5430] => 1.06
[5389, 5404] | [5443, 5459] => 1.04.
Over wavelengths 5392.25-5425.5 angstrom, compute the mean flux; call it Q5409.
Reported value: 30.4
